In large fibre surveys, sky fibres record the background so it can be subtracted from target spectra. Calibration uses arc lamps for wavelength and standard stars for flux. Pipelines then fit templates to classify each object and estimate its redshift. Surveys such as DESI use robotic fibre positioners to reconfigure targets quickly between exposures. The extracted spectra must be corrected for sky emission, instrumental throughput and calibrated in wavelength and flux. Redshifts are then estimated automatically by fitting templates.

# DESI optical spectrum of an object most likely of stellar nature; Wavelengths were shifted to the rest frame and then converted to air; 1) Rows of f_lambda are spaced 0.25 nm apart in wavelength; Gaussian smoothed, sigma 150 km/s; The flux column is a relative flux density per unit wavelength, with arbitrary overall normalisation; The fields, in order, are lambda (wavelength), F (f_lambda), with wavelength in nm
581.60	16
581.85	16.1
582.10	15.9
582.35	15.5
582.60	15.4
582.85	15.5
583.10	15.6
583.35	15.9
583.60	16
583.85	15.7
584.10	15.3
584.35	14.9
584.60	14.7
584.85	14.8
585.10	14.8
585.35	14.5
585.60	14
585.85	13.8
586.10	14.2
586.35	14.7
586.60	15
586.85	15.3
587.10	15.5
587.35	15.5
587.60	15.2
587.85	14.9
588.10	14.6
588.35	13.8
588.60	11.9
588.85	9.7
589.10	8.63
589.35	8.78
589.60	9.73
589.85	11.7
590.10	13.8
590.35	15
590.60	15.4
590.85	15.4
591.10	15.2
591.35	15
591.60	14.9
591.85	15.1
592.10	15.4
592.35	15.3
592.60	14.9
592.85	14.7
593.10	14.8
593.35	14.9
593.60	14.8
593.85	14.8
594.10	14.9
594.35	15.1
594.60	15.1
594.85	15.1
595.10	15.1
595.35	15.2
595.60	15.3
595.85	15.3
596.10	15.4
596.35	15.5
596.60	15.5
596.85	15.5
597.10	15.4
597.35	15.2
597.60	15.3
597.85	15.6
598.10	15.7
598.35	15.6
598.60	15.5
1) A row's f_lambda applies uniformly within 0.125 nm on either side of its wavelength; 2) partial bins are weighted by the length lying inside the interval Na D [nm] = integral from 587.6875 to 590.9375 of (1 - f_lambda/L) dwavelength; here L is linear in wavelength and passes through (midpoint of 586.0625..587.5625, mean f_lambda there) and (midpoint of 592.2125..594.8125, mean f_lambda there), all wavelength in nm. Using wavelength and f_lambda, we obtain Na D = 0.53 nm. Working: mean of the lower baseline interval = 15.1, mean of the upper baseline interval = 14.9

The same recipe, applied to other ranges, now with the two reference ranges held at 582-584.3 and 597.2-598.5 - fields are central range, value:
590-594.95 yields 0.17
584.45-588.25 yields 0.20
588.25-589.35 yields 0.34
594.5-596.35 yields 0.03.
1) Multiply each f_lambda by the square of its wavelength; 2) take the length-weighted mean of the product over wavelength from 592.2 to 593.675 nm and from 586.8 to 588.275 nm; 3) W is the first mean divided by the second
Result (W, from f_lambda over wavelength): 1.00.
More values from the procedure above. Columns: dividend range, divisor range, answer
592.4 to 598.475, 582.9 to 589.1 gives 1.08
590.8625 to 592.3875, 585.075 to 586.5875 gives 1.08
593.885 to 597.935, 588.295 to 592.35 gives 1.18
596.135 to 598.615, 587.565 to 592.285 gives 1.19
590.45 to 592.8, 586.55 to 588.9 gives 1.08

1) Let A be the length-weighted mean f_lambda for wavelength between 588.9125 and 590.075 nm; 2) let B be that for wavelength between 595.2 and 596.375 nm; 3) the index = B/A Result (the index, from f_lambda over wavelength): 1.5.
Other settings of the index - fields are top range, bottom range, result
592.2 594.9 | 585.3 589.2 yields 1.08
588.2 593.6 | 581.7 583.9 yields 0.86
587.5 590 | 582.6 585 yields 0.77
